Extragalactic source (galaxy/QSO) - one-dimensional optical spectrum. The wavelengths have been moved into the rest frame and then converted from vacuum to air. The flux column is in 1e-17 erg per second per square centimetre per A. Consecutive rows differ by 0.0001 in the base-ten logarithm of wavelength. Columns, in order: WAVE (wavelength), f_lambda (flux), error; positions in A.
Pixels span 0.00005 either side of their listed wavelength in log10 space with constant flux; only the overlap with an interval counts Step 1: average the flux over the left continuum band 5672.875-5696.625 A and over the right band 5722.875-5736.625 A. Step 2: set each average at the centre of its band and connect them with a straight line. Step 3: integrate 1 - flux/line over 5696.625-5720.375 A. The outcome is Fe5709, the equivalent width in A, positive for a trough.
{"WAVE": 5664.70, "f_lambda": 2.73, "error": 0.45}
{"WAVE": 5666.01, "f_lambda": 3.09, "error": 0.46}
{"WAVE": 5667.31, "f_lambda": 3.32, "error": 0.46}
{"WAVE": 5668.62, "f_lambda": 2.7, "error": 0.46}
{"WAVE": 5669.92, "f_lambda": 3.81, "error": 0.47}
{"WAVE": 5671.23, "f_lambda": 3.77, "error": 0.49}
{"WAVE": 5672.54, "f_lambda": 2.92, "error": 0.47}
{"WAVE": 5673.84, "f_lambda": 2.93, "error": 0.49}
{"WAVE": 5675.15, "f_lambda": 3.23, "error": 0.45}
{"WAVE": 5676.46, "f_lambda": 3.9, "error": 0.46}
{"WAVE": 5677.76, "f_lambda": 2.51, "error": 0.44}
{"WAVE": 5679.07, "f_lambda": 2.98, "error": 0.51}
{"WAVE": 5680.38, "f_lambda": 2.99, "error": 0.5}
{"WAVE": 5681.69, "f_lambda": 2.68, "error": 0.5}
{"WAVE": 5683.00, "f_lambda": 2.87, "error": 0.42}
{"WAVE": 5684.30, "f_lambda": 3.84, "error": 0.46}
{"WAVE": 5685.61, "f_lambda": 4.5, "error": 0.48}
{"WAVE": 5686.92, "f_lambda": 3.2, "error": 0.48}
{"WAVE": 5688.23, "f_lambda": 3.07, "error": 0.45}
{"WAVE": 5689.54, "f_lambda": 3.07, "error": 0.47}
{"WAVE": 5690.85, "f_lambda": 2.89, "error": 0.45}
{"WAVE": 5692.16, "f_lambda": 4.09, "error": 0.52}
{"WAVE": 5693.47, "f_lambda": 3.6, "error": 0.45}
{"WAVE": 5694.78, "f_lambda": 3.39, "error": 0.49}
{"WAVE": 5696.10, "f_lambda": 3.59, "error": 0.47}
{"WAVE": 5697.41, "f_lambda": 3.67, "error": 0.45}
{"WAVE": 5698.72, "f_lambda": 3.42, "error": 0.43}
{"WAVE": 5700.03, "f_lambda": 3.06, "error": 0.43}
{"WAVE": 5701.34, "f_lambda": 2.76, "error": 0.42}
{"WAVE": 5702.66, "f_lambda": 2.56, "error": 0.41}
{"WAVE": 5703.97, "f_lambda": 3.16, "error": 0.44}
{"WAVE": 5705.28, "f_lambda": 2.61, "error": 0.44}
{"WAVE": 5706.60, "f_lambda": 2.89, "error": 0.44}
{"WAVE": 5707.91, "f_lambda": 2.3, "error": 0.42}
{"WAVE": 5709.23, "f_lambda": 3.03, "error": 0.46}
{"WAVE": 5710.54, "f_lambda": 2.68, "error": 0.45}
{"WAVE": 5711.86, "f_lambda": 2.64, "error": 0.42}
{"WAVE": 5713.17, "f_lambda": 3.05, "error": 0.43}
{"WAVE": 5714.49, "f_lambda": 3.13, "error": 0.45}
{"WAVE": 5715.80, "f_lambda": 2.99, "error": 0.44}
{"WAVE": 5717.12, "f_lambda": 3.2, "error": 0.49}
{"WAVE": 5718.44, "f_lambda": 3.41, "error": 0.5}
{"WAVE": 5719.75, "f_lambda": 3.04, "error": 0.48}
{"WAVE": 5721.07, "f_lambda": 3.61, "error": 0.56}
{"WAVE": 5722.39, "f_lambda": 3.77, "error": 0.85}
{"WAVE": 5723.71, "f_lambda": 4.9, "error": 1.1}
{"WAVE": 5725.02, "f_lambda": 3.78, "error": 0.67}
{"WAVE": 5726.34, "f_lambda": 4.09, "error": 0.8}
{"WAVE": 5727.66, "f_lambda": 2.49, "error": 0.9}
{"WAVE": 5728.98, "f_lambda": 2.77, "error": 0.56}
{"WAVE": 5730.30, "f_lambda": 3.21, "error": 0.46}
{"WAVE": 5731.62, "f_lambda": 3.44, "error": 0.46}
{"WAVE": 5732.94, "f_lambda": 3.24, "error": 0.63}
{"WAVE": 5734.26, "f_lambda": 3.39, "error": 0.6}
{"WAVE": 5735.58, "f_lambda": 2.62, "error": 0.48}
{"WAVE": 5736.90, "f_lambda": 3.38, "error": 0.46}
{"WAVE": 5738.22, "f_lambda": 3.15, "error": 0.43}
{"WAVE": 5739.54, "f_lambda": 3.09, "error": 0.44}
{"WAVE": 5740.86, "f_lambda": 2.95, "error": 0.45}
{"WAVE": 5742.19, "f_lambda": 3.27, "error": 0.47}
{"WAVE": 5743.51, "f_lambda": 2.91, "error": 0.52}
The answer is 2.6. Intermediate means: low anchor 3.29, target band 2.98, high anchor 3.4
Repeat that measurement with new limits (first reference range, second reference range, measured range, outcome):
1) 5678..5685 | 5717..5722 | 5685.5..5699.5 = -1.4 A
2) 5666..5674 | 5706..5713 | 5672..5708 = -2.4 A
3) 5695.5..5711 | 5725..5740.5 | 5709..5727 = -1.7 A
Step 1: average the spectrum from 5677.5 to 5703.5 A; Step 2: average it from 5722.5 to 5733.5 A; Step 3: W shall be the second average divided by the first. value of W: 1.1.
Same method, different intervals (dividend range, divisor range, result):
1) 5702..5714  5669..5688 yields 0.84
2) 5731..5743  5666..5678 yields 0.97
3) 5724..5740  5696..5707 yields 1.07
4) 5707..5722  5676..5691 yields 0.94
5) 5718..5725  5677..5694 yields 1.16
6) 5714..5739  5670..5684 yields 1.07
